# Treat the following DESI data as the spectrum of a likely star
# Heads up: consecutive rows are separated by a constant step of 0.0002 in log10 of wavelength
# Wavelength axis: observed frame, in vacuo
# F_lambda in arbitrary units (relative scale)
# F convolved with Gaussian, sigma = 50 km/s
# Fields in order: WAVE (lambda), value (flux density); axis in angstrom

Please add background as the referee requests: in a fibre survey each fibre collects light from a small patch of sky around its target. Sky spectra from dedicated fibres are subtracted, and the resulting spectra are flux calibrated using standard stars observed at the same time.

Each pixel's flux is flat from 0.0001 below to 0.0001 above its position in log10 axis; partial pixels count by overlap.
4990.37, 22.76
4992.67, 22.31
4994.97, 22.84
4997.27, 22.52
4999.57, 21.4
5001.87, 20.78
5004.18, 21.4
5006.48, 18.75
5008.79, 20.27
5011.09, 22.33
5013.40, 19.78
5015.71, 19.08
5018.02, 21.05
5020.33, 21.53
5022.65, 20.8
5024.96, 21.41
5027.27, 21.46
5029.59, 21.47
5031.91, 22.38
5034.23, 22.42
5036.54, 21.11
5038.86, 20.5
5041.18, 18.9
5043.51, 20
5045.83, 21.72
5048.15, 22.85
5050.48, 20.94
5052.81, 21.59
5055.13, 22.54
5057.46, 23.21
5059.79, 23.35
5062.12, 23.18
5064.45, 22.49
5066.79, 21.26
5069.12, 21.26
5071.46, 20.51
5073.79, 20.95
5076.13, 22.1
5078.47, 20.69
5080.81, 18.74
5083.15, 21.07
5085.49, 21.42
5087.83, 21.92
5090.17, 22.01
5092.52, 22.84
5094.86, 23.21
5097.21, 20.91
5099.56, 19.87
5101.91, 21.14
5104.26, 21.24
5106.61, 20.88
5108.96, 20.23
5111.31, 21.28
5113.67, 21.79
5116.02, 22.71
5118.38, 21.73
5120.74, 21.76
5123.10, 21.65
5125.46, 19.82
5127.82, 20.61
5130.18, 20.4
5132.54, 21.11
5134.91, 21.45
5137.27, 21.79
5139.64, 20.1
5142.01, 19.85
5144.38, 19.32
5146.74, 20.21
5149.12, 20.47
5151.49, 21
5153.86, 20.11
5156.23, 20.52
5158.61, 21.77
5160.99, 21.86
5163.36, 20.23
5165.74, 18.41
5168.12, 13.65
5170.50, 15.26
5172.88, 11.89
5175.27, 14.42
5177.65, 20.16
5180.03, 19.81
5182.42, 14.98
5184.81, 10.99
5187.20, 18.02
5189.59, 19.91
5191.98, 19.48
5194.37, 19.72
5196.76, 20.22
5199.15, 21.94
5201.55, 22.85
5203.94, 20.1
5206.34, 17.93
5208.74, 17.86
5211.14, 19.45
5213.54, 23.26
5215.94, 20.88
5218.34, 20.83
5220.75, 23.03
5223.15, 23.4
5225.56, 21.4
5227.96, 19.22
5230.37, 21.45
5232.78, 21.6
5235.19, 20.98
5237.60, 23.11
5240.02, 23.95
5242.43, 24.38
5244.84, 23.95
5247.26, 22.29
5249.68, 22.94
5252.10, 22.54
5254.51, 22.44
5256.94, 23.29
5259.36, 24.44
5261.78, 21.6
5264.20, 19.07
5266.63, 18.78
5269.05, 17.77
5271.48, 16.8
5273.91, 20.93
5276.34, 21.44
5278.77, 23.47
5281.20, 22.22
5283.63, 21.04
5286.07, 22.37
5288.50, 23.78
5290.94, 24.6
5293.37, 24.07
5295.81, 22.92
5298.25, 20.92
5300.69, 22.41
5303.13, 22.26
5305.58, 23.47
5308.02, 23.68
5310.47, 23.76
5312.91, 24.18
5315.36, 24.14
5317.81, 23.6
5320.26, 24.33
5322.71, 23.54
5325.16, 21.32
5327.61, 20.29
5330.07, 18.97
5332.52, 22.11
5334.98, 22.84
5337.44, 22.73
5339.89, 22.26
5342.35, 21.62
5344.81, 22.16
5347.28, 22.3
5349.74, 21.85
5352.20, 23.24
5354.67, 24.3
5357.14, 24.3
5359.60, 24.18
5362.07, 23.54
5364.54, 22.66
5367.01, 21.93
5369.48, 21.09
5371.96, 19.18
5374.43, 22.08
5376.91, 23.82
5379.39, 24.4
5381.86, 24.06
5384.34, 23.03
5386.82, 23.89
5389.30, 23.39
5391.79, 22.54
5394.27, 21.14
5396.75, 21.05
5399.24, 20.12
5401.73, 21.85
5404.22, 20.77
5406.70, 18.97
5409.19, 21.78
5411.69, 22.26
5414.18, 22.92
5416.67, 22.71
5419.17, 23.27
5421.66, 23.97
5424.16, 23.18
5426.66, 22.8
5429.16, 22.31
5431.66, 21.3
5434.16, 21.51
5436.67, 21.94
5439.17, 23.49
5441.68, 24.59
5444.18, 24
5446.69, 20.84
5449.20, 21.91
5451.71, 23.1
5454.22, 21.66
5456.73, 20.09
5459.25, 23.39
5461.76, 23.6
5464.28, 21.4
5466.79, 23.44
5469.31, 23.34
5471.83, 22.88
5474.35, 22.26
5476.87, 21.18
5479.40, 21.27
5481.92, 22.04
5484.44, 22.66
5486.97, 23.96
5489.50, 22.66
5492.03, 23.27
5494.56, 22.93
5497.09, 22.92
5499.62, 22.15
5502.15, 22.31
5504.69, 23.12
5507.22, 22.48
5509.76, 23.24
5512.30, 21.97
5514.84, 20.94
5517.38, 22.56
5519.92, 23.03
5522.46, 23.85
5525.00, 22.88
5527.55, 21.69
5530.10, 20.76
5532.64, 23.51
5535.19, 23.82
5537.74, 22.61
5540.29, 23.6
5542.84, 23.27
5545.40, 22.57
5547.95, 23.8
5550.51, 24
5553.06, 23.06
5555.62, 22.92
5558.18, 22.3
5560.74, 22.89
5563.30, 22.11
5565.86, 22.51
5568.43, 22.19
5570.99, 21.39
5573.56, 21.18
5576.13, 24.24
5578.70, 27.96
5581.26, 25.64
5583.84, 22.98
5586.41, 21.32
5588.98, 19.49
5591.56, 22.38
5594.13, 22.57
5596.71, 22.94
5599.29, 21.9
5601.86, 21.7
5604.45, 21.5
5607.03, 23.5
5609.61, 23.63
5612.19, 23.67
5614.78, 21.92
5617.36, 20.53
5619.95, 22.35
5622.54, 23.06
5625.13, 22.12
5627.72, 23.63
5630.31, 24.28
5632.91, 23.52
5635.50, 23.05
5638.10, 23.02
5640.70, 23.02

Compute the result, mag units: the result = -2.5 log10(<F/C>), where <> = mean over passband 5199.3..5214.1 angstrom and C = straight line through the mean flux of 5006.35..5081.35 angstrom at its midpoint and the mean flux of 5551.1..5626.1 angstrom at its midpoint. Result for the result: 0.076 mag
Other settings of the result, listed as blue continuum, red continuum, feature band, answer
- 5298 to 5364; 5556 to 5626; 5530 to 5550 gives -0.025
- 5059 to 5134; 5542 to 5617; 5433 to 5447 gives -0.023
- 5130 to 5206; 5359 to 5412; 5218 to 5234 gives -0.089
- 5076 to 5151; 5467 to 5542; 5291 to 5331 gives -0.047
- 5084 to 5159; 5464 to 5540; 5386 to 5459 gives 0.005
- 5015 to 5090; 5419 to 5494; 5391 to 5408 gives 0.076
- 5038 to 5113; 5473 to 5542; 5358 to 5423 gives -0.004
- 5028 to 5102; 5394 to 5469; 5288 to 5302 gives -0.054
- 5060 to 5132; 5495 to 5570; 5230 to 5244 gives -0.044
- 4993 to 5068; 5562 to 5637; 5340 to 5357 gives -0.024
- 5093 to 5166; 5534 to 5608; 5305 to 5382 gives -0.042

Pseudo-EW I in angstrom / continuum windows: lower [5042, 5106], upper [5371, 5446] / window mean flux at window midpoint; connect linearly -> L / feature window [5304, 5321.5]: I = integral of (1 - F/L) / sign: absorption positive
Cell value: -1.3 angstrom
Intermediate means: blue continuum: 21.6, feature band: 23.8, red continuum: 22.4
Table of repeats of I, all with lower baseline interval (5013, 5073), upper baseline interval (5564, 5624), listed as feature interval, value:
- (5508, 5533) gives 0.07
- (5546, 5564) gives -0.39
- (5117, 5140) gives 0.56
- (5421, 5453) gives -0.54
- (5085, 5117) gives 0.05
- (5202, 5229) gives 1.32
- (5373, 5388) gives -0.90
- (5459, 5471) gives -0.35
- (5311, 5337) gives -0.62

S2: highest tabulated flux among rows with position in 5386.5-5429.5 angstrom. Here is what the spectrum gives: 23.97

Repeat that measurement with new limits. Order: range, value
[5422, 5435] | 23.18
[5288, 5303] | 24.6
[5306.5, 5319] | 24.18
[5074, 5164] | 23.21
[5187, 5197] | 20.22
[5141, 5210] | 22.85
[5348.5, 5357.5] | 24.3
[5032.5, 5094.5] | 23.35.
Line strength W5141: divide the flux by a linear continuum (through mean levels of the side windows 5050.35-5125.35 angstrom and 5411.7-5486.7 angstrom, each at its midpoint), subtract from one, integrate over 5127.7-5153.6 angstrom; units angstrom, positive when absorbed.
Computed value 1.4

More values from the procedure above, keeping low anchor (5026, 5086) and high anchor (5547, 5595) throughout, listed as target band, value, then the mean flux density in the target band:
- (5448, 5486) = 0.51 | 22.3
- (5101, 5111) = 0.33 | 20.9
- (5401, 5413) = 0.71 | 21.1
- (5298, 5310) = -0.33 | 22.7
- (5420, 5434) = -0.09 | 22.6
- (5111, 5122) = -0.14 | 21.9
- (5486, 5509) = -0.18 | 22.9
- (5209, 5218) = 0.45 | 20.8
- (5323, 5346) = 0.59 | 21.7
